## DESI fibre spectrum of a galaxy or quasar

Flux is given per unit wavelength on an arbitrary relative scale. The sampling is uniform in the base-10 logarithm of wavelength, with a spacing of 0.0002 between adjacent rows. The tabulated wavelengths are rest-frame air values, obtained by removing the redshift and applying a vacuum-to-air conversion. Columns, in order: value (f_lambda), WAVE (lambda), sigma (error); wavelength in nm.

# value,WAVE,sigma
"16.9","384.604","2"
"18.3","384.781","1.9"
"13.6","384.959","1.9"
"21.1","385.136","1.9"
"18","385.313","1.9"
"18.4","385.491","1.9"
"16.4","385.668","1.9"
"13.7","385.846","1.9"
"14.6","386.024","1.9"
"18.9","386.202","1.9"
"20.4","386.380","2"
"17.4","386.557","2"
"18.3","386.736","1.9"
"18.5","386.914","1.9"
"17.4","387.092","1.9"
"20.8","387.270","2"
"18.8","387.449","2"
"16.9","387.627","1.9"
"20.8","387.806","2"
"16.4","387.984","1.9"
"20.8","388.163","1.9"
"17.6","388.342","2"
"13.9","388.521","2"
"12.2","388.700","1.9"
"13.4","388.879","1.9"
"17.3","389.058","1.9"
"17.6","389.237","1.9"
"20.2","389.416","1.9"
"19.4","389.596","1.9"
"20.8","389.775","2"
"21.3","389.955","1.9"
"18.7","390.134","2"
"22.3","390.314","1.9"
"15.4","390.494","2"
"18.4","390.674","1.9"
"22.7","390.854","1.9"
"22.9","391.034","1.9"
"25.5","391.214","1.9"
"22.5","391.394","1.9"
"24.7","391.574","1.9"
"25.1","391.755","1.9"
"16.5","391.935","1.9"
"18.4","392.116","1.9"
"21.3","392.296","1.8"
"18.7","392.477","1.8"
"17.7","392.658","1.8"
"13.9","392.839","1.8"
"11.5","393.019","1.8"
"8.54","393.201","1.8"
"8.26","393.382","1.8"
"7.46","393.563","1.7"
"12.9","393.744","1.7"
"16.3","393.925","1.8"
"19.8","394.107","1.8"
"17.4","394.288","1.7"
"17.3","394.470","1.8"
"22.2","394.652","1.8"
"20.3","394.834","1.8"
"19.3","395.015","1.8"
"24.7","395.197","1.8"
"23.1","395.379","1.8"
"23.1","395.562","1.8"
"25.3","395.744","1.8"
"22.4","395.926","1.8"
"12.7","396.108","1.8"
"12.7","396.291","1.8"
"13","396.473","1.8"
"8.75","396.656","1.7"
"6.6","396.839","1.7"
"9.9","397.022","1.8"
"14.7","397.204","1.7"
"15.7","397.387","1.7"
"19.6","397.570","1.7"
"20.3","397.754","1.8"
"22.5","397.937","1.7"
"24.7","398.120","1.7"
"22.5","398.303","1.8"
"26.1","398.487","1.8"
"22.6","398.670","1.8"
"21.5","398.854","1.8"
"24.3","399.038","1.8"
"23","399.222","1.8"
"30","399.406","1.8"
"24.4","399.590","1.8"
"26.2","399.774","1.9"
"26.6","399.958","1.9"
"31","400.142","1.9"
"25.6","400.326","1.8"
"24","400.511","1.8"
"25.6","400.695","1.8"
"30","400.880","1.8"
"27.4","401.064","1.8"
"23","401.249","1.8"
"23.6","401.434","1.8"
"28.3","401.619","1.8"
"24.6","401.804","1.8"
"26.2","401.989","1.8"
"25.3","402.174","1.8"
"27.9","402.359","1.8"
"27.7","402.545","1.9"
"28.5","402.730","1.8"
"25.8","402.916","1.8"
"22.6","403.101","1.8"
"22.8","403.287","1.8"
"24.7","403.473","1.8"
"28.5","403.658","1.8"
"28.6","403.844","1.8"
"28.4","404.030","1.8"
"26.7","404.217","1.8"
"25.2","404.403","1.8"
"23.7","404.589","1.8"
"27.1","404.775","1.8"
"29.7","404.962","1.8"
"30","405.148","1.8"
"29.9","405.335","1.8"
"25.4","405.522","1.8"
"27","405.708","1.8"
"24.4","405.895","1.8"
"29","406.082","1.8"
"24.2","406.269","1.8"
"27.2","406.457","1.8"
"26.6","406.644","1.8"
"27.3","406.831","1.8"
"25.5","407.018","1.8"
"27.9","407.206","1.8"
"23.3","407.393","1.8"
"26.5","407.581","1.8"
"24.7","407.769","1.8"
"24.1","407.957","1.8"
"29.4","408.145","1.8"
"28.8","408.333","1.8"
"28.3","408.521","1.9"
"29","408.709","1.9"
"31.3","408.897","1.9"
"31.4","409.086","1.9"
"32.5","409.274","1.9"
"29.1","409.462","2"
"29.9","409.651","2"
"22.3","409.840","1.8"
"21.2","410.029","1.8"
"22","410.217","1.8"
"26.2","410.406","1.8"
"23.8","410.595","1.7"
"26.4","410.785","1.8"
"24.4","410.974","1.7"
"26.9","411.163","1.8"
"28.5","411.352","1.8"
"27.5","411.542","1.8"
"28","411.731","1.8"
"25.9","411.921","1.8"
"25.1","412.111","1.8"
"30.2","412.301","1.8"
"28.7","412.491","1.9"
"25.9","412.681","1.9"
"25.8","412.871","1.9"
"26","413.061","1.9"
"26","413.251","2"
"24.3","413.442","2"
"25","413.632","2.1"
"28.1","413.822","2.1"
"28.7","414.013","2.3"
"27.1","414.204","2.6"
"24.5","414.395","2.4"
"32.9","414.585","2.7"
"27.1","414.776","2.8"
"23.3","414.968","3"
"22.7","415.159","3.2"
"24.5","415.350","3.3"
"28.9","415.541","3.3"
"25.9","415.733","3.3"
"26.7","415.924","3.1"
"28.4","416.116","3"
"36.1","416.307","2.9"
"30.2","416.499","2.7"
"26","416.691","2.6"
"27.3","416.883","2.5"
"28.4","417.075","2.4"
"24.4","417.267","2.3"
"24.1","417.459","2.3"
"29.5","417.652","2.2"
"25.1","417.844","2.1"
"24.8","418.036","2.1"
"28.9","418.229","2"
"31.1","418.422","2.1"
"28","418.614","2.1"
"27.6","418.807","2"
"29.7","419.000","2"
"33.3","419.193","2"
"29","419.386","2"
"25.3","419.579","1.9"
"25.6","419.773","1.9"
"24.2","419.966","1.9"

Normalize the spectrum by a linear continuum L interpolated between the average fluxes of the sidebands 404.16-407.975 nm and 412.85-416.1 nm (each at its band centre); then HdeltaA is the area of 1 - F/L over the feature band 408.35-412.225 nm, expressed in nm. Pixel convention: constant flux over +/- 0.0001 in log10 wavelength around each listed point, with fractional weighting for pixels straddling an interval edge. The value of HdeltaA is -0.087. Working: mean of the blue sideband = 26.5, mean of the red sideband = 26.4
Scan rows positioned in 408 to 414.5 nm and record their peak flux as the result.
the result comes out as 32.5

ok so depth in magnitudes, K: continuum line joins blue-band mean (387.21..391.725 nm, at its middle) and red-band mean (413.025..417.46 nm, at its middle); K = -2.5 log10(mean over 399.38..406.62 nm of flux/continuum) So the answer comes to -0.14 mag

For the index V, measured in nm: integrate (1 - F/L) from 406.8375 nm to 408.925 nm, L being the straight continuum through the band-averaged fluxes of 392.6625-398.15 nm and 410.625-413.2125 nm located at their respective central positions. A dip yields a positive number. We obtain -0.24 nm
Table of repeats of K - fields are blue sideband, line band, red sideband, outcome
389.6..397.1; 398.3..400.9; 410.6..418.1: -0.24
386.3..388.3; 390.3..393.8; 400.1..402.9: 0.20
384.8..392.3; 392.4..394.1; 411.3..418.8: 0.47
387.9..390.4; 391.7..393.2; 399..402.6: 0.18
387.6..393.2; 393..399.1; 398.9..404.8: 0.26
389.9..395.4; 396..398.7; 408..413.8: 0.23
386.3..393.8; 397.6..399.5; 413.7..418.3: -0.13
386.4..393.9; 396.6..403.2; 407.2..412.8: -0.04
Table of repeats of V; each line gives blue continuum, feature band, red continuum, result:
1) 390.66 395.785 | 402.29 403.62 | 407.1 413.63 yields -0.14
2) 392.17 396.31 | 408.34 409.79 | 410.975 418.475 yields -0.33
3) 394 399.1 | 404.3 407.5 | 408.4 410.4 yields -0.18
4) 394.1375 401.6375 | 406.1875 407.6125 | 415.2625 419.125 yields -0.10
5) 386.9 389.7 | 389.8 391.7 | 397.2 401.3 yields -0.24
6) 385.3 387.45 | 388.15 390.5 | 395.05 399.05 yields 0.02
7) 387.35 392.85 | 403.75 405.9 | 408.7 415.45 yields -0.27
